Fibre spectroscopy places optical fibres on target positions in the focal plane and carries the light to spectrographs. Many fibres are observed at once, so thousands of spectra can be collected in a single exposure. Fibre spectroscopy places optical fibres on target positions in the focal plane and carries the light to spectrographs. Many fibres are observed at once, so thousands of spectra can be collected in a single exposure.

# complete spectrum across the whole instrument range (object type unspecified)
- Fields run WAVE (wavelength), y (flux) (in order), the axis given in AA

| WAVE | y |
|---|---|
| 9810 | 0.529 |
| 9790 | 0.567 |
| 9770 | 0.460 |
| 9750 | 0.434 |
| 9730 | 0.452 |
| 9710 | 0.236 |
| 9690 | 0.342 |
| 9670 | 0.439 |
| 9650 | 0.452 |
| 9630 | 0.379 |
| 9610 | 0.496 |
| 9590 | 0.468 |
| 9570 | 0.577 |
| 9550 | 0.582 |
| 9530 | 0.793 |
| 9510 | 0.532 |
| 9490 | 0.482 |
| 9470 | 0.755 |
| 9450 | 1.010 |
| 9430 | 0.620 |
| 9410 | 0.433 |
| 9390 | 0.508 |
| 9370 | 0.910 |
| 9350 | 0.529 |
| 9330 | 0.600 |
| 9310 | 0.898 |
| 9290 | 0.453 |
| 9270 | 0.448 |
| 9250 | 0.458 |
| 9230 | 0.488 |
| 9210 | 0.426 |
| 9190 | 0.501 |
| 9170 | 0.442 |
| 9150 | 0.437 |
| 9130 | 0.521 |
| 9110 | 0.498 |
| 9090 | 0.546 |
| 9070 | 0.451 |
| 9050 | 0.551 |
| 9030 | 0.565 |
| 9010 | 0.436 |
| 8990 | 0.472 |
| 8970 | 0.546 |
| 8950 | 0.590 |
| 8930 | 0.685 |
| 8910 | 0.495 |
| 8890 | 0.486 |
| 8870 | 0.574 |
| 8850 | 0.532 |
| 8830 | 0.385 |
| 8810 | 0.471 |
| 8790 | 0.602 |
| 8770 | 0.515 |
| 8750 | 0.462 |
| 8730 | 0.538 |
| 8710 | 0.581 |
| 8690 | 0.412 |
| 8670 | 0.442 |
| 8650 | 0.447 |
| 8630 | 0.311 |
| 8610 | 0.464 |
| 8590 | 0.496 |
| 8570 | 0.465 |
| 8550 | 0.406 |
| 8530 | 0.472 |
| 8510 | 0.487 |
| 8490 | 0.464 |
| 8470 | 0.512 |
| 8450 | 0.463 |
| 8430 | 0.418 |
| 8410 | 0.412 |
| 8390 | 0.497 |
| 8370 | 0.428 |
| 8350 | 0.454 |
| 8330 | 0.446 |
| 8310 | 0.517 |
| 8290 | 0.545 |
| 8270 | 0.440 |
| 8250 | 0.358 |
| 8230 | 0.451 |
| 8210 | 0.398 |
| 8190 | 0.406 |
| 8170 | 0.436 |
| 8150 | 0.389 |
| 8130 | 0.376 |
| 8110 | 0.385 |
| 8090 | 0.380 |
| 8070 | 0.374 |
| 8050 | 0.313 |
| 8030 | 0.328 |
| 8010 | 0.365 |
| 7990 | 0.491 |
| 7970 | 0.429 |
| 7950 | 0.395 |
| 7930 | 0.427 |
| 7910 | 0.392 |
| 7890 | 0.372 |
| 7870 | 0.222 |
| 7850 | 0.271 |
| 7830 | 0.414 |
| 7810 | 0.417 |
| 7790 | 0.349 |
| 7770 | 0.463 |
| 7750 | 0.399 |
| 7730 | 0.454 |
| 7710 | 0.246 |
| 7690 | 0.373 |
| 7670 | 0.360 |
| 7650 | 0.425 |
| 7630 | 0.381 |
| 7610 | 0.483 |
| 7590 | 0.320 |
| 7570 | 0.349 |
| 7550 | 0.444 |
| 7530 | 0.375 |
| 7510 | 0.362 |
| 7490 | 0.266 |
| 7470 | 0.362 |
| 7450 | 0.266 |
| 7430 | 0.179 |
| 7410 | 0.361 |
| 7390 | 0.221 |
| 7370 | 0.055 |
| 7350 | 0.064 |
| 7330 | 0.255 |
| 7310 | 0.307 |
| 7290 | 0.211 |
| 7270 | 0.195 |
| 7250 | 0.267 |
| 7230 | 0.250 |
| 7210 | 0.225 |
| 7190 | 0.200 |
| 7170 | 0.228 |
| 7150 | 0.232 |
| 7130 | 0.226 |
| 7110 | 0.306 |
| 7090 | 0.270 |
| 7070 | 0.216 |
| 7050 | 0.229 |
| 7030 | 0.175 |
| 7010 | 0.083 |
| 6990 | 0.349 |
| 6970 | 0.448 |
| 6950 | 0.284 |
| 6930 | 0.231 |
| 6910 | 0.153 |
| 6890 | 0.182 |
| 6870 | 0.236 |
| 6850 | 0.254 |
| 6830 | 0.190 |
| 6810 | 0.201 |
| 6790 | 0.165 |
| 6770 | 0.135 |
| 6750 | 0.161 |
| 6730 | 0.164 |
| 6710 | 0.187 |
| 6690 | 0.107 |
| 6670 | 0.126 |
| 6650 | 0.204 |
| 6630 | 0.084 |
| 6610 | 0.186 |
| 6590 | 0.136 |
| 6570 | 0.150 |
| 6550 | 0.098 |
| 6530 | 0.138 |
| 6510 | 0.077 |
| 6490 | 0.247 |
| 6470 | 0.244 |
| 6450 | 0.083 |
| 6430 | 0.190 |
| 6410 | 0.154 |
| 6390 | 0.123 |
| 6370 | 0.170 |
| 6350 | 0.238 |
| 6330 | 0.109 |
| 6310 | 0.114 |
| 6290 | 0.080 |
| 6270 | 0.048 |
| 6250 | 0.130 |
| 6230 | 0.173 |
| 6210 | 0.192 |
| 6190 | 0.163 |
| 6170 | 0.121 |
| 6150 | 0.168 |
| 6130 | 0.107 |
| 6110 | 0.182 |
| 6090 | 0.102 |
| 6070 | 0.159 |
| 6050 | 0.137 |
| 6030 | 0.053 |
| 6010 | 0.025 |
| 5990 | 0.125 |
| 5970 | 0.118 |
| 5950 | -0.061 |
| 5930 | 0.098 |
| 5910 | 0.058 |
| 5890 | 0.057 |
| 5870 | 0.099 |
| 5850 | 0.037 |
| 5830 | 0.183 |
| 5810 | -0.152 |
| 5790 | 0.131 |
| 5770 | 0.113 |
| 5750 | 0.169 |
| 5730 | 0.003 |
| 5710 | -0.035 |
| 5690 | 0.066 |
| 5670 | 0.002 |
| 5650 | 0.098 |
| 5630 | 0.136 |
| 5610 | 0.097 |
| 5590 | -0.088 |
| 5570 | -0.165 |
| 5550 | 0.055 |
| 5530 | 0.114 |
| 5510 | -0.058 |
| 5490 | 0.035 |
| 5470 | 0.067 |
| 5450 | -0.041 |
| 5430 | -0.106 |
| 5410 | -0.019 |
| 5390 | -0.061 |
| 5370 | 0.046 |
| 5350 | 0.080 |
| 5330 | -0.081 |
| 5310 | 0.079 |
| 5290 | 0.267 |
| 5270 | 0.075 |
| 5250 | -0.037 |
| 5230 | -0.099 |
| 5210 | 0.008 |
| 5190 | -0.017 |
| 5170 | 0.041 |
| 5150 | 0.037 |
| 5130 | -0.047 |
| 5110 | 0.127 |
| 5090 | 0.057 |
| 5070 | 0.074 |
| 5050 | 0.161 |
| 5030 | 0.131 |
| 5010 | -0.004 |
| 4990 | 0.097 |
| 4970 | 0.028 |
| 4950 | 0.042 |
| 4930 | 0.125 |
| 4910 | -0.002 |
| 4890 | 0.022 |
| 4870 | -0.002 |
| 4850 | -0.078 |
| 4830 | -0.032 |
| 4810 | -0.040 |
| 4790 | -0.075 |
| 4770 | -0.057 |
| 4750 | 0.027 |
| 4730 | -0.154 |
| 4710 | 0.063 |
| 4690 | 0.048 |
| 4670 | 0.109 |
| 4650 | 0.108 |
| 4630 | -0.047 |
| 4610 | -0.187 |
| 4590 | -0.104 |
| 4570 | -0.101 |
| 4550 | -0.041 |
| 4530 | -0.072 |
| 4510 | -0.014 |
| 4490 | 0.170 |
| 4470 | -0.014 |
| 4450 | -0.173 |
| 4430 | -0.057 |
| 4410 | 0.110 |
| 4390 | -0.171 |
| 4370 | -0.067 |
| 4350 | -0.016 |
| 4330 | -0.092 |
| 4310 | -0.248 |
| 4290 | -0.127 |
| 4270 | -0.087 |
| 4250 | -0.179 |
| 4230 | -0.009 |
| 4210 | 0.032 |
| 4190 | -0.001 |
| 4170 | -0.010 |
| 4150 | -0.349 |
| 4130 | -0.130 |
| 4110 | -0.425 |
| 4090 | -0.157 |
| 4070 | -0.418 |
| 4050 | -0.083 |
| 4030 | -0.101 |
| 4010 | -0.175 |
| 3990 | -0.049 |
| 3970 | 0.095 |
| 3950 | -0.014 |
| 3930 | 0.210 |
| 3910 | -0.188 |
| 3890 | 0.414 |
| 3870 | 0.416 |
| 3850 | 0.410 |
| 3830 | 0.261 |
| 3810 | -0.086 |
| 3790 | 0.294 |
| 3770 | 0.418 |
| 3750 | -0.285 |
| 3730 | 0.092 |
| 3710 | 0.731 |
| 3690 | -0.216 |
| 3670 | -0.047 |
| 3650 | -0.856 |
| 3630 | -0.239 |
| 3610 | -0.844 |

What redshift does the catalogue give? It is 0.87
